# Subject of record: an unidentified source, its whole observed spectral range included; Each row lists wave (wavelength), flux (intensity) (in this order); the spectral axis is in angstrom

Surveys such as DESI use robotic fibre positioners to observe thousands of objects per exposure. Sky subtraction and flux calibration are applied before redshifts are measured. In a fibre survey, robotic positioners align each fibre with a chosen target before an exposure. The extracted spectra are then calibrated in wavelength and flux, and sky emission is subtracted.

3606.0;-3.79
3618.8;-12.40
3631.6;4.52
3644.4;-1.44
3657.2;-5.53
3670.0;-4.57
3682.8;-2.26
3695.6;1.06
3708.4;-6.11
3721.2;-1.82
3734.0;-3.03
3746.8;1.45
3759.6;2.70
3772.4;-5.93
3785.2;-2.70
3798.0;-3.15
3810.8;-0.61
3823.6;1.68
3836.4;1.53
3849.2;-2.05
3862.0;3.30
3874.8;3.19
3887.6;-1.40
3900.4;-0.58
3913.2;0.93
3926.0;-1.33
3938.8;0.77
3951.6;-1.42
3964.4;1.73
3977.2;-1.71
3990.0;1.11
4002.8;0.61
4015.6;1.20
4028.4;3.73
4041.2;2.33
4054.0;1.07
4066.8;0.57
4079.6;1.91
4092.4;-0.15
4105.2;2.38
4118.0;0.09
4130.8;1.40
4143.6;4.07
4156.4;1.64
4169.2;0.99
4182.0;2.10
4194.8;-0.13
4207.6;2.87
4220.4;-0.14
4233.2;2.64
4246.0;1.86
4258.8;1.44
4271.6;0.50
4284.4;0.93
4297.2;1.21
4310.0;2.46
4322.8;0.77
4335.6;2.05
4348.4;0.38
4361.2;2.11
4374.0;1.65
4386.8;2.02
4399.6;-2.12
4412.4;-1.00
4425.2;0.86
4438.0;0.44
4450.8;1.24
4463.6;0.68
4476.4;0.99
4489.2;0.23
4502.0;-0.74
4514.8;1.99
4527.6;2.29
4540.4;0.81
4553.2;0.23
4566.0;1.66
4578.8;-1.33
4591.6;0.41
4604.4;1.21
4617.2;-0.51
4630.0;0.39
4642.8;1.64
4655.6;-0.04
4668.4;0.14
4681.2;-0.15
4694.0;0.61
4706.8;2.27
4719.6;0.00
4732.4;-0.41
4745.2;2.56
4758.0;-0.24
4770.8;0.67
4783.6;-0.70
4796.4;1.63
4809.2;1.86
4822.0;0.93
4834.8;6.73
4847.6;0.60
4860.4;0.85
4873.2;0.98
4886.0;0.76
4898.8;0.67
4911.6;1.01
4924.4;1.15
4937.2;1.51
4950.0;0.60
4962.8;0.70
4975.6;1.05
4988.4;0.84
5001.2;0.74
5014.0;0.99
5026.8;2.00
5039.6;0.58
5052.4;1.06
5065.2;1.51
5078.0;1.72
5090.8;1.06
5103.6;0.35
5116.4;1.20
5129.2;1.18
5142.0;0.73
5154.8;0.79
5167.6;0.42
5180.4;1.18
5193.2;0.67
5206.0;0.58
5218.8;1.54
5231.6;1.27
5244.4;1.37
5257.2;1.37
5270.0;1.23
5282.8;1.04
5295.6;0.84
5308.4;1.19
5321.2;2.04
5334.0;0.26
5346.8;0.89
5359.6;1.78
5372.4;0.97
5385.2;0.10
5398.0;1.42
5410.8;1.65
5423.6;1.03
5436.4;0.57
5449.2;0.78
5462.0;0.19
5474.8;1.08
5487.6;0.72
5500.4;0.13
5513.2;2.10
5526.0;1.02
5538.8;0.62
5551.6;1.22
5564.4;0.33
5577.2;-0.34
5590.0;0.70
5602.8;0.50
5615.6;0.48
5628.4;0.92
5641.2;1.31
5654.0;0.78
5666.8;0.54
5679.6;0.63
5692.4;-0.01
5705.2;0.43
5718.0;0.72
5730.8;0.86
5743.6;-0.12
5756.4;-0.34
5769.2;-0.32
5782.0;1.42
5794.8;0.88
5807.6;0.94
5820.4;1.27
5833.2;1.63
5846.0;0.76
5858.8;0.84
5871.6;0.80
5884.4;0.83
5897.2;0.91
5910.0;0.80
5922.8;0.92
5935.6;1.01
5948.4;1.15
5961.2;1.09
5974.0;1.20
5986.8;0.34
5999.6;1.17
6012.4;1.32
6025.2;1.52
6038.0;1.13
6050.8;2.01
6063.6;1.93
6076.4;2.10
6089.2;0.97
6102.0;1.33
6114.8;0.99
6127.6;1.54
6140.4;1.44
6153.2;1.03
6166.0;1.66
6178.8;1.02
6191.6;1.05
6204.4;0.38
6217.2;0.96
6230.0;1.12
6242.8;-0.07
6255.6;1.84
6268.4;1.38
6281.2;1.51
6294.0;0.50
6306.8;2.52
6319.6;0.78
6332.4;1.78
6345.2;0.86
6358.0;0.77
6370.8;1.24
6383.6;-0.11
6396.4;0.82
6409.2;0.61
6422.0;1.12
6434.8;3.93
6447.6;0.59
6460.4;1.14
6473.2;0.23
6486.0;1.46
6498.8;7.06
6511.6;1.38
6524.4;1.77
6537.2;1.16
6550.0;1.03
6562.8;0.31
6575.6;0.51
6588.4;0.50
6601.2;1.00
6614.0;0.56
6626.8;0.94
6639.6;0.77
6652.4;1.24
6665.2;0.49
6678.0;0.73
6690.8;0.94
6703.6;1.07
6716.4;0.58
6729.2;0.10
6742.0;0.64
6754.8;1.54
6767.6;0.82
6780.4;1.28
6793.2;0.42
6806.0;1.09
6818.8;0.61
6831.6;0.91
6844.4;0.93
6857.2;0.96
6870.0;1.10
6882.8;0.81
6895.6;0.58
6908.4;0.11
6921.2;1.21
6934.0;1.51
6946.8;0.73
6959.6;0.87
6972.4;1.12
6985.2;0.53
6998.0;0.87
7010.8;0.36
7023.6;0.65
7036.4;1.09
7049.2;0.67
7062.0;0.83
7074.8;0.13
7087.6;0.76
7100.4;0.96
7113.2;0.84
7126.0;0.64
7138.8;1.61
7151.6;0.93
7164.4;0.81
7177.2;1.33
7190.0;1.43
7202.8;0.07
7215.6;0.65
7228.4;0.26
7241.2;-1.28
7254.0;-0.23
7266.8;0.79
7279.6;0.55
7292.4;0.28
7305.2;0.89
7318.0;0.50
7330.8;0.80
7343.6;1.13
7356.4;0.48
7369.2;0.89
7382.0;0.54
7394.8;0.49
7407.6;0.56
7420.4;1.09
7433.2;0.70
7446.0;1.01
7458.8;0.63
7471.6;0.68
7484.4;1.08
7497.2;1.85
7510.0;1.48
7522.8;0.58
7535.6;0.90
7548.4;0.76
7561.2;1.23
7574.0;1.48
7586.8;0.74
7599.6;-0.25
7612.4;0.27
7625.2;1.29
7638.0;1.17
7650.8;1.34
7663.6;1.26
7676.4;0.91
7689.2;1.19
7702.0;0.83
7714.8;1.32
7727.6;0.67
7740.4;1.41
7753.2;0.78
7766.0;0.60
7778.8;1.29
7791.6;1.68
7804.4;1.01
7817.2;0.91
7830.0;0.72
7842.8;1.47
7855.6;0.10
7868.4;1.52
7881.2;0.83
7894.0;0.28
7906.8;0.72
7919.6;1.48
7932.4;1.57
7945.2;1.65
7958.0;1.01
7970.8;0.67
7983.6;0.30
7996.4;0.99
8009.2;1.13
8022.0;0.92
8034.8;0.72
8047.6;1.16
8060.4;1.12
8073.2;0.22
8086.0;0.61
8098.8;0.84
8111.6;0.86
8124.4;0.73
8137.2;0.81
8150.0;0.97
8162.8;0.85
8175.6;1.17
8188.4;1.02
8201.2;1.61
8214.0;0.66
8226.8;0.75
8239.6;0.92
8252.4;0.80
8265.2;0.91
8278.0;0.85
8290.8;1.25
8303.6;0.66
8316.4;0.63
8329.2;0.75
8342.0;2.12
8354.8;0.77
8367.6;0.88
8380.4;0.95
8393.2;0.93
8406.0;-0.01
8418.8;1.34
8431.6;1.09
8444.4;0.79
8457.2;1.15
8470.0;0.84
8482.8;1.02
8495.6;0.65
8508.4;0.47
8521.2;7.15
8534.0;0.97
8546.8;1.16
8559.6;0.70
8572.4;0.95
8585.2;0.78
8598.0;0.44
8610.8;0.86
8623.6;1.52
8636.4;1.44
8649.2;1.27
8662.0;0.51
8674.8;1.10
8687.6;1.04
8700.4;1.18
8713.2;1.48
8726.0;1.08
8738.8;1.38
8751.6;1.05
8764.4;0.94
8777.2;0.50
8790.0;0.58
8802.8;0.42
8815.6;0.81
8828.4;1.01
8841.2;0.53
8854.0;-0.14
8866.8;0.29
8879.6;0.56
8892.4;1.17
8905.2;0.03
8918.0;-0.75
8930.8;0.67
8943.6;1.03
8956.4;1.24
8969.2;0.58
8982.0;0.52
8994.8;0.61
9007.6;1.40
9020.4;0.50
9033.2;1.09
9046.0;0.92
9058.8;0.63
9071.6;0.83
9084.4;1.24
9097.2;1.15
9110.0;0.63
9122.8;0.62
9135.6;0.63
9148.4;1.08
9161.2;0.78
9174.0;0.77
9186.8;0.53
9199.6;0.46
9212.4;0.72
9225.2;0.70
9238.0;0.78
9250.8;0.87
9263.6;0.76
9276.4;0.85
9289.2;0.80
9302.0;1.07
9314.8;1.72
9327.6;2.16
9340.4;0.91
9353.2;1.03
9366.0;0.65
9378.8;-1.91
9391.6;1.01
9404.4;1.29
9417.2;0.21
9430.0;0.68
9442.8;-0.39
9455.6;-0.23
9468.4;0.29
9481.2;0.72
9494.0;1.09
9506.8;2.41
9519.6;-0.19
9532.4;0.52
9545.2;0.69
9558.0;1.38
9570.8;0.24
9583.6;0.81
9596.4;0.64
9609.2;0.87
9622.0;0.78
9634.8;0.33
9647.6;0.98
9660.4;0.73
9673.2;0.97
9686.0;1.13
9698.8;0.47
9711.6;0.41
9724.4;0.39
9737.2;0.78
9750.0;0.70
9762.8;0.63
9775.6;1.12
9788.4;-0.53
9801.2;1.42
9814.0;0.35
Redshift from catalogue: 0.30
